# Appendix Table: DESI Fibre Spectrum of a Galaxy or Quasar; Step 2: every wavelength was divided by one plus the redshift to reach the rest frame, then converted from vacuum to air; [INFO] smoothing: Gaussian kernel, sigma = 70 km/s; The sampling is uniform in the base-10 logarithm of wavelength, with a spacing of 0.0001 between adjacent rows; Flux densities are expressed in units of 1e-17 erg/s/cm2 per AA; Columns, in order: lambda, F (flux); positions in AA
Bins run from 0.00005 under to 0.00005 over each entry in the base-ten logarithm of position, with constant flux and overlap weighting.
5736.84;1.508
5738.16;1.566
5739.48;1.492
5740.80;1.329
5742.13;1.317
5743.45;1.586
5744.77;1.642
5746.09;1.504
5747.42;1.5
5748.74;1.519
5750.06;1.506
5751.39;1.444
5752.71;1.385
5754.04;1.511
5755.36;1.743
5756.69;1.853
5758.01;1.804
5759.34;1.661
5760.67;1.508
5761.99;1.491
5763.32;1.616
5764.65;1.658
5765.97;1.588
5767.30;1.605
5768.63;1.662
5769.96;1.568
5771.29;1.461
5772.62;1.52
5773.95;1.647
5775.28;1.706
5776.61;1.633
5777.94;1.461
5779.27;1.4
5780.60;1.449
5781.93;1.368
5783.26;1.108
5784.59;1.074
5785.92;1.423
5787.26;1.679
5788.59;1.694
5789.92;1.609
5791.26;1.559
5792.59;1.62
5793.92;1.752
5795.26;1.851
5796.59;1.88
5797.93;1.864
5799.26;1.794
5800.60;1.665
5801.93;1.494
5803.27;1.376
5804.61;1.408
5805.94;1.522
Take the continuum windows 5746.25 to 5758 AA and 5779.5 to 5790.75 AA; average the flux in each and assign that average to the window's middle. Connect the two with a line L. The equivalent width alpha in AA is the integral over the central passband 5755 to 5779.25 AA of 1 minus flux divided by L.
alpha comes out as -1.8 AA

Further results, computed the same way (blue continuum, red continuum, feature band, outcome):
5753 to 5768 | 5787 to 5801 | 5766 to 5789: 2.5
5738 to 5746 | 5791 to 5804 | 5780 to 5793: 1.5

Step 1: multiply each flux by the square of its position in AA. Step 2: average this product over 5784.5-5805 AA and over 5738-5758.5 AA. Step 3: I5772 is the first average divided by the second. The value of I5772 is 1.1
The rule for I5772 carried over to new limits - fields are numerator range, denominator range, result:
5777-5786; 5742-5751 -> 0.89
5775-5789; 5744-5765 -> 0.92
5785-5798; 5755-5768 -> 1.02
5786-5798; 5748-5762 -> 1.08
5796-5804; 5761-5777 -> 1.06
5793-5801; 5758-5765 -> 1.14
